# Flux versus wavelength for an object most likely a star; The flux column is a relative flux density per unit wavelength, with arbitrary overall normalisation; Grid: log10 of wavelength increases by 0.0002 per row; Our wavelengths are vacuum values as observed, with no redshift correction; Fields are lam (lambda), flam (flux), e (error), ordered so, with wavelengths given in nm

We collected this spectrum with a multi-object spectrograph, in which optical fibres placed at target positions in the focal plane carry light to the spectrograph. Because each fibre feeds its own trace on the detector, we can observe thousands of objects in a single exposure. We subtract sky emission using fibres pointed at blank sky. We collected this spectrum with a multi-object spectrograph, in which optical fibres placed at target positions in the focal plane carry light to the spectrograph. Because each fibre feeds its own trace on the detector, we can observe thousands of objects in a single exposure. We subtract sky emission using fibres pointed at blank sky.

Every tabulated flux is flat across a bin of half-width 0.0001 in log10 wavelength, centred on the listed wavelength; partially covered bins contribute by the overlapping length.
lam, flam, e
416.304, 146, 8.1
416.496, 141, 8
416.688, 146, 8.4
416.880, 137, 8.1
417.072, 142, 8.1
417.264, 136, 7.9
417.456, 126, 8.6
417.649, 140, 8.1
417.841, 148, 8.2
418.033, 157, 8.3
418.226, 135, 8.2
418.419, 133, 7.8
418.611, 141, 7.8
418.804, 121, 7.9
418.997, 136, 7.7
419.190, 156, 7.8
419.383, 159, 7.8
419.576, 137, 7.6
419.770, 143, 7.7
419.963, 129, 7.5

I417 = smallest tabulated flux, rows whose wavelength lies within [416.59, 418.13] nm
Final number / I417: 126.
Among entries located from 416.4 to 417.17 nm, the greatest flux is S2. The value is 146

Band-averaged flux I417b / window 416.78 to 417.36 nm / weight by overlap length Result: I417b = 138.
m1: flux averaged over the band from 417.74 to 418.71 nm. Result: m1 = 143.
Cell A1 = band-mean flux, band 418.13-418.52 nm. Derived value 134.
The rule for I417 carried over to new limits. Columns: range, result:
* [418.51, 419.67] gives 121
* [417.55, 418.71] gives 133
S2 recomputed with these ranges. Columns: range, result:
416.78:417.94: 148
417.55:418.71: 157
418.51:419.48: 159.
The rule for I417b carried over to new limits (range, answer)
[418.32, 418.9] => 132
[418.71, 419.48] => 143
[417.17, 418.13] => 141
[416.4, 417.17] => 141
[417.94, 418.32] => 146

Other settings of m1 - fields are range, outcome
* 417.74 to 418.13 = 152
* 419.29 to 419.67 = 148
